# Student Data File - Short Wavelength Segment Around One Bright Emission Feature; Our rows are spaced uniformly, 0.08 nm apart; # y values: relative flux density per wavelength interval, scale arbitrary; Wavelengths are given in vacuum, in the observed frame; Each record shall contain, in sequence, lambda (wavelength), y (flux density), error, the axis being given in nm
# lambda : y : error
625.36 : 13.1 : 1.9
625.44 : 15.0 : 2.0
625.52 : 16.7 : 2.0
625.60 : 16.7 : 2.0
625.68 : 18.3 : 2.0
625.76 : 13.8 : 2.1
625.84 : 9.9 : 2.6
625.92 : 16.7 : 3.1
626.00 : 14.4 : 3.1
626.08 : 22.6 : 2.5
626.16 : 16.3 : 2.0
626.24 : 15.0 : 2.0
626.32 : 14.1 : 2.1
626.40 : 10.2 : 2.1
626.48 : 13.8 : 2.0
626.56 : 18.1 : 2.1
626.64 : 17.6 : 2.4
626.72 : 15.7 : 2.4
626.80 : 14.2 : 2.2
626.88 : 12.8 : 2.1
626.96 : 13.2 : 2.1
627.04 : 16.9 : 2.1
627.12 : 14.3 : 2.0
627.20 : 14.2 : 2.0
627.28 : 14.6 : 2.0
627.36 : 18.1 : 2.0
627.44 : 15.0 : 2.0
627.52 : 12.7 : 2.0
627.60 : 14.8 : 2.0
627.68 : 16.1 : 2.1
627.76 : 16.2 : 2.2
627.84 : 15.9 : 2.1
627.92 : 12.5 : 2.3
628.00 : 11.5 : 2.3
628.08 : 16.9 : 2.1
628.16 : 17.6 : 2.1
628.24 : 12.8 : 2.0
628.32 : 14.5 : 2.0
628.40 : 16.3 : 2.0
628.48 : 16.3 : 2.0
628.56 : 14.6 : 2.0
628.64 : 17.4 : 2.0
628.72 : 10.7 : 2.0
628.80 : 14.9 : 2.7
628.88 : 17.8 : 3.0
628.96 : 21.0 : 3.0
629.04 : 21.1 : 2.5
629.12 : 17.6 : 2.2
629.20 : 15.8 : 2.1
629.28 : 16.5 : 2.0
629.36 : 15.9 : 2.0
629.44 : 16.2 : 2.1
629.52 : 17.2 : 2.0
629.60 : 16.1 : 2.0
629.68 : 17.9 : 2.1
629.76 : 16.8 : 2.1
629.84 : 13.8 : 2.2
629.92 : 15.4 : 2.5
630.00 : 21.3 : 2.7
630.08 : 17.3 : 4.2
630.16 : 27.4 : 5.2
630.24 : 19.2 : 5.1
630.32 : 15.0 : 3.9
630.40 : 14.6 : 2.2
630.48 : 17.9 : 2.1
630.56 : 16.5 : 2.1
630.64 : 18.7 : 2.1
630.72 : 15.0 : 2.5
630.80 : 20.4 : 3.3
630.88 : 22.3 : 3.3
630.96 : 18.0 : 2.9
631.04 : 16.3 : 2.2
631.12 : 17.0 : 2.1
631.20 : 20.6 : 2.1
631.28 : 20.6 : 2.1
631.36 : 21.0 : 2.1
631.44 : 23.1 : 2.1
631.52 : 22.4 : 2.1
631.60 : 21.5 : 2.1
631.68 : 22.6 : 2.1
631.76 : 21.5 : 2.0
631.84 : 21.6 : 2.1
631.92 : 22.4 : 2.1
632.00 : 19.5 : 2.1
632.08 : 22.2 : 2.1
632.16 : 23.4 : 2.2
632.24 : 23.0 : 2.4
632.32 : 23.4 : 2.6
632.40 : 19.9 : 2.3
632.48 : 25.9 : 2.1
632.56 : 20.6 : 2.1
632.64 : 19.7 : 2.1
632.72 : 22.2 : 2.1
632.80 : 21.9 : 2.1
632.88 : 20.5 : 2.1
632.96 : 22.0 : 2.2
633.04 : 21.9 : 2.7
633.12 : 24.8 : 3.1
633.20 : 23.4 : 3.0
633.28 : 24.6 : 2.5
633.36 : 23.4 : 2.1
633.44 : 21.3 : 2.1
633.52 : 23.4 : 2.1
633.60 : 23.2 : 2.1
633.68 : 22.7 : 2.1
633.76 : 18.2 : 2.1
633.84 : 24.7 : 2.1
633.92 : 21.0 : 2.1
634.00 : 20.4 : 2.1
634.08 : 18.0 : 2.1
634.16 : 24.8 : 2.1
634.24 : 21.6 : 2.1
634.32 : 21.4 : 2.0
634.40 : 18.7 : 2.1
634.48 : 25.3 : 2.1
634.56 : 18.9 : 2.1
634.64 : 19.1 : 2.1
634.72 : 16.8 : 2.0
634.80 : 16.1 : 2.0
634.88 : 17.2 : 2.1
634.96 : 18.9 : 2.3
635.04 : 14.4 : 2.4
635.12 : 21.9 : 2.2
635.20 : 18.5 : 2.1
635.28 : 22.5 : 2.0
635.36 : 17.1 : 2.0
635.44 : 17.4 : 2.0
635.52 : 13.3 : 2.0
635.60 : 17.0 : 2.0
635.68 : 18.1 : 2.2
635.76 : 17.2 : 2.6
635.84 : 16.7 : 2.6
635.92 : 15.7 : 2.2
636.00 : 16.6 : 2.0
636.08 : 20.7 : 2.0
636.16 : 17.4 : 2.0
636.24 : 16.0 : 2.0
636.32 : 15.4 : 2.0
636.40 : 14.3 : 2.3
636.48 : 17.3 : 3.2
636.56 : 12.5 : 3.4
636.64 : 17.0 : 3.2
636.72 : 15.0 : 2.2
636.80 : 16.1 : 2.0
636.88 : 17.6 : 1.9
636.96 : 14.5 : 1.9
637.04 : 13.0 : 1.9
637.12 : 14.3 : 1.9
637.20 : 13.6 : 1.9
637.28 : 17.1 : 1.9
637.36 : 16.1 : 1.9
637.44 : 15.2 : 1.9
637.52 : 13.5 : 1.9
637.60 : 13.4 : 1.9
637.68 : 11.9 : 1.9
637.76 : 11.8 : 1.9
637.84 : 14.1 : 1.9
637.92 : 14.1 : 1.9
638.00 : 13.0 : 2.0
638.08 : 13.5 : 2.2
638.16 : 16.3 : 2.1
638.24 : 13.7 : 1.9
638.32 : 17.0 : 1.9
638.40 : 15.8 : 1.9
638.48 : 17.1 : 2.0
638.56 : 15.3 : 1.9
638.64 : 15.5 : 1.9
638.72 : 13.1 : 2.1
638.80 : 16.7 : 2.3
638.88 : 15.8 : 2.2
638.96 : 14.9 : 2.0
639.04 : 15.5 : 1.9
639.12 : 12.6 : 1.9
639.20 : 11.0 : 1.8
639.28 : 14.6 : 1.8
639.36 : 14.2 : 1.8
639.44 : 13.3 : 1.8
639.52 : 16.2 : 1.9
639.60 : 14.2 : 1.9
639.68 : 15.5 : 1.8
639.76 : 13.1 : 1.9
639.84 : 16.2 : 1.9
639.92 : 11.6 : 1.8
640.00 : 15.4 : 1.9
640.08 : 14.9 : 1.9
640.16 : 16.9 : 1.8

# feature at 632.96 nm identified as Mg II 2798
